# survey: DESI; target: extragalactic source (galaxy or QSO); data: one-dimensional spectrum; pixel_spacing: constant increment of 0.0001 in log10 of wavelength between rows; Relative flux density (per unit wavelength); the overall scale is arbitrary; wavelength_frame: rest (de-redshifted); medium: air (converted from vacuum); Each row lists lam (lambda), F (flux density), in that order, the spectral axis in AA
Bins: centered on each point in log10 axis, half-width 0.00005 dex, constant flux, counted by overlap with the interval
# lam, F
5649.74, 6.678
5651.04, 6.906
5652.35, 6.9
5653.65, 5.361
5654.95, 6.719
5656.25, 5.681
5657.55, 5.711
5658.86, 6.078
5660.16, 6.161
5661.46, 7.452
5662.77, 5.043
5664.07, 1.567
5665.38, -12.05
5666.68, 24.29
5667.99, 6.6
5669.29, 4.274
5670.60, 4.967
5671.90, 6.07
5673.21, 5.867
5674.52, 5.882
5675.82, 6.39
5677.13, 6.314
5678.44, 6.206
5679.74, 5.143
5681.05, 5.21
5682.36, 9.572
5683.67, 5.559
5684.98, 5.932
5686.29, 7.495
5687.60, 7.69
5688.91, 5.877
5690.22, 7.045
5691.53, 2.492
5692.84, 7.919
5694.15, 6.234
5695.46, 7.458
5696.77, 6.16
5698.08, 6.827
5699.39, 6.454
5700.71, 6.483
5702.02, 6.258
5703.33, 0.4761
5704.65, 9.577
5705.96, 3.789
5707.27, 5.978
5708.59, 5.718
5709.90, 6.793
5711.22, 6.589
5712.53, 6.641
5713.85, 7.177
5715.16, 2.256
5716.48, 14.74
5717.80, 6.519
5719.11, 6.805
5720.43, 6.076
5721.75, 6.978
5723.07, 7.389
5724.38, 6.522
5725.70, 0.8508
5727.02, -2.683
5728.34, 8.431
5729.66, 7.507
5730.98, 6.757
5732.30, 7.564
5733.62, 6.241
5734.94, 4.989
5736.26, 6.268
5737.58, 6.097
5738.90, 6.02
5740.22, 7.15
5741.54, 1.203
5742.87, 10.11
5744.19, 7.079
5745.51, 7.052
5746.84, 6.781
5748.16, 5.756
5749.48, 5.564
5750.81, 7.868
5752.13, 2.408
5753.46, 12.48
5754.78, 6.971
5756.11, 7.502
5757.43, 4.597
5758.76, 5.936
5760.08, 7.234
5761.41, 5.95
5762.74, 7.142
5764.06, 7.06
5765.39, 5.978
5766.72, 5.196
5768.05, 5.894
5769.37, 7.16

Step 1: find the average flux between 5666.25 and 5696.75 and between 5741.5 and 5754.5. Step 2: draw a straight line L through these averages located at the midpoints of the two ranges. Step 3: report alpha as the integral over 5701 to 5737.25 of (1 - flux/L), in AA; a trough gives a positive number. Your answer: 4.5 AA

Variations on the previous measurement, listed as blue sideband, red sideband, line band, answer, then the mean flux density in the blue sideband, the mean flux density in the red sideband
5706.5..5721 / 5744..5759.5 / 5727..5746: 1.3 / 6.83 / 6.66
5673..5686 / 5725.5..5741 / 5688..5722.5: -2.8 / 6.25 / 5.54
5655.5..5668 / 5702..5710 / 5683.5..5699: -2.8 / 5.61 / 5.37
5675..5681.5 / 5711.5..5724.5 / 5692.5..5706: 0.6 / 5.88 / 7.12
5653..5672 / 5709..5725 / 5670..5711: 1.1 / 5.58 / 7.02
